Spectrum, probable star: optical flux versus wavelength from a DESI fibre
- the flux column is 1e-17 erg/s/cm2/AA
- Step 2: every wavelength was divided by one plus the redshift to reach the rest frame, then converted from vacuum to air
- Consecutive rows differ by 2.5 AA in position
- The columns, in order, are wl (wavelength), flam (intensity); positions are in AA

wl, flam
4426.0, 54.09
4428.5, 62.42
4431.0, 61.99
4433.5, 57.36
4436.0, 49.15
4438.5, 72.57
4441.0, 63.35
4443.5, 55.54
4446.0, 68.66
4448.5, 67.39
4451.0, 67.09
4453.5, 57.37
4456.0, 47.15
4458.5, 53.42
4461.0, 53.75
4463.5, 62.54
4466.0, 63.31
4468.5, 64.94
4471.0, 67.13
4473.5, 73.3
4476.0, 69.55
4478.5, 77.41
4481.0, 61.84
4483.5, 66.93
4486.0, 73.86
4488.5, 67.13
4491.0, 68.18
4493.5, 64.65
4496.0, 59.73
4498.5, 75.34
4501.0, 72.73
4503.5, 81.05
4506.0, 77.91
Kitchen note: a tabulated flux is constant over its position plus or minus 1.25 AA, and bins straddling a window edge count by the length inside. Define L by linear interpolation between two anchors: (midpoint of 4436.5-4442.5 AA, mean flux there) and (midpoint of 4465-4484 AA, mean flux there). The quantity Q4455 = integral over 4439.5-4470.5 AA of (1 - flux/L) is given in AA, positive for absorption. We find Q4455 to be 2.70 AA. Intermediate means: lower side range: 65.1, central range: 60.6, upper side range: 68.2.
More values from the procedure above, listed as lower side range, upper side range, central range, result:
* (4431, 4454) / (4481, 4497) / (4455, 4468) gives 1.5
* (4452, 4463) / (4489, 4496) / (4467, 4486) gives -2.8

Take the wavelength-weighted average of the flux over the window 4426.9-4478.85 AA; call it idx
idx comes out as 62.3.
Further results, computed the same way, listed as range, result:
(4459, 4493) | 66.6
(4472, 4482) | 70.7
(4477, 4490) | 69.4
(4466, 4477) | 68.1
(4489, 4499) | 66.4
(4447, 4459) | 59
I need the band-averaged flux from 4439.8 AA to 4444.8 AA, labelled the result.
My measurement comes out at 59.5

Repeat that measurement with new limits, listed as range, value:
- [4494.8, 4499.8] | 67.7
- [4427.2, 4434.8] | 60.5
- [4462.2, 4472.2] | 64.4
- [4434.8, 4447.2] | 61.9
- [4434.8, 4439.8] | 61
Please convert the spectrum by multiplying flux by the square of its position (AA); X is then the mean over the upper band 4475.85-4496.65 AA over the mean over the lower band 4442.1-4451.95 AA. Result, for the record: 1.1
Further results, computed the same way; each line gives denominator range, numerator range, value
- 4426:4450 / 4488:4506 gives 1.17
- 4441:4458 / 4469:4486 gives 1.16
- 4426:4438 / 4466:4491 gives 1.21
